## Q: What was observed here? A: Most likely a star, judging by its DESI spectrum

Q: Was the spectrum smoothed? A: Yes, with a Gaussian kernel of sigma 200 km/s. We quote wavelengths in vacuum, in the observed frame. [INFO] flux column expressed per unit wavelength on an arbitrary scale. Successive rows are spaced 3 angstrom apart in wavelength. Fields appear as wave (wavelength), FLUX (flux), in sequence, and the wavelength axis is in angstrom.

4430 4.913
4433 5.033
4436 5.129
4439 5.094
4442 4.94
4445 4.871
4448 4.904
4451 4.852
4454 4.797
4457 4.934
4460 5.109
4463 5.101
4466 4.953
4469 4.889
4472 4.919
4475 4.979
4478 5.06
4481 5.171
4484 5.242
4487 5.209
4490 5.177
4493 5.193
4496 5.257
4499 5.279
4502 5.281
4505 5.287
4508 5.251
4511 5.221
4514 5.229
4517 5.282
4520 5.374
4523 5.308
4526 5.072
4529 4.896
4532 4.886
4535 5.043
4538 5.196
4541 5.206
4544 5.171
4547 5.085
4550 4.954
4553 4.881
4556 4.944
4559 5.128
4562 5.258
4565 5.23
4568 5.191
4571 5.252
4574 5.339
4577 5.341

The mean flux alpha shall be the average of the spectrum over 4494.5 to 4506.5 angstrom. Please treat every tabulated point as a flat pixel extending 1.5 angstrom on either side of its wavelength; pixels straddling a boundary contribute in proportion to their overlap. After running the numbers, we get 5.28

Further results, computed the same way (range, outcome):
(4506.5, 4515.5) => 5.23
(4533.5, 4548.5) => 5.14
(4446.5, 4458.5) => 4.87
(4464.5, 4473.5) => 4.92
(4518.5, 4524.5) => 5.34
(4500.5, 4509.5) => 5.27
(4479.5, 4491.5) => 5.2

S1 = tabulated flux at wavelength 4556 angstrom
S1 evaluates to 4.944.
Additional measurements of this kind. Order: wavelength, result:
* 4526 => 5.072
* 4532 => 4.886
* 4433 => 5.033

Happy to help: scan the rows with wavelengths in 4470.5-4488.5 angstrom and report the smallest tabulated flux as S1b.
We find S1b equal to 4.919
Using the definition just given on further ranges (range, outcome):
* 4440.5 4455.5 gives 4.797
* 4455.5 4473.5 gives 4.889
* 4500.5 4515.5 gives 5.221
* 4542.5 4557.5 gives 4.881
